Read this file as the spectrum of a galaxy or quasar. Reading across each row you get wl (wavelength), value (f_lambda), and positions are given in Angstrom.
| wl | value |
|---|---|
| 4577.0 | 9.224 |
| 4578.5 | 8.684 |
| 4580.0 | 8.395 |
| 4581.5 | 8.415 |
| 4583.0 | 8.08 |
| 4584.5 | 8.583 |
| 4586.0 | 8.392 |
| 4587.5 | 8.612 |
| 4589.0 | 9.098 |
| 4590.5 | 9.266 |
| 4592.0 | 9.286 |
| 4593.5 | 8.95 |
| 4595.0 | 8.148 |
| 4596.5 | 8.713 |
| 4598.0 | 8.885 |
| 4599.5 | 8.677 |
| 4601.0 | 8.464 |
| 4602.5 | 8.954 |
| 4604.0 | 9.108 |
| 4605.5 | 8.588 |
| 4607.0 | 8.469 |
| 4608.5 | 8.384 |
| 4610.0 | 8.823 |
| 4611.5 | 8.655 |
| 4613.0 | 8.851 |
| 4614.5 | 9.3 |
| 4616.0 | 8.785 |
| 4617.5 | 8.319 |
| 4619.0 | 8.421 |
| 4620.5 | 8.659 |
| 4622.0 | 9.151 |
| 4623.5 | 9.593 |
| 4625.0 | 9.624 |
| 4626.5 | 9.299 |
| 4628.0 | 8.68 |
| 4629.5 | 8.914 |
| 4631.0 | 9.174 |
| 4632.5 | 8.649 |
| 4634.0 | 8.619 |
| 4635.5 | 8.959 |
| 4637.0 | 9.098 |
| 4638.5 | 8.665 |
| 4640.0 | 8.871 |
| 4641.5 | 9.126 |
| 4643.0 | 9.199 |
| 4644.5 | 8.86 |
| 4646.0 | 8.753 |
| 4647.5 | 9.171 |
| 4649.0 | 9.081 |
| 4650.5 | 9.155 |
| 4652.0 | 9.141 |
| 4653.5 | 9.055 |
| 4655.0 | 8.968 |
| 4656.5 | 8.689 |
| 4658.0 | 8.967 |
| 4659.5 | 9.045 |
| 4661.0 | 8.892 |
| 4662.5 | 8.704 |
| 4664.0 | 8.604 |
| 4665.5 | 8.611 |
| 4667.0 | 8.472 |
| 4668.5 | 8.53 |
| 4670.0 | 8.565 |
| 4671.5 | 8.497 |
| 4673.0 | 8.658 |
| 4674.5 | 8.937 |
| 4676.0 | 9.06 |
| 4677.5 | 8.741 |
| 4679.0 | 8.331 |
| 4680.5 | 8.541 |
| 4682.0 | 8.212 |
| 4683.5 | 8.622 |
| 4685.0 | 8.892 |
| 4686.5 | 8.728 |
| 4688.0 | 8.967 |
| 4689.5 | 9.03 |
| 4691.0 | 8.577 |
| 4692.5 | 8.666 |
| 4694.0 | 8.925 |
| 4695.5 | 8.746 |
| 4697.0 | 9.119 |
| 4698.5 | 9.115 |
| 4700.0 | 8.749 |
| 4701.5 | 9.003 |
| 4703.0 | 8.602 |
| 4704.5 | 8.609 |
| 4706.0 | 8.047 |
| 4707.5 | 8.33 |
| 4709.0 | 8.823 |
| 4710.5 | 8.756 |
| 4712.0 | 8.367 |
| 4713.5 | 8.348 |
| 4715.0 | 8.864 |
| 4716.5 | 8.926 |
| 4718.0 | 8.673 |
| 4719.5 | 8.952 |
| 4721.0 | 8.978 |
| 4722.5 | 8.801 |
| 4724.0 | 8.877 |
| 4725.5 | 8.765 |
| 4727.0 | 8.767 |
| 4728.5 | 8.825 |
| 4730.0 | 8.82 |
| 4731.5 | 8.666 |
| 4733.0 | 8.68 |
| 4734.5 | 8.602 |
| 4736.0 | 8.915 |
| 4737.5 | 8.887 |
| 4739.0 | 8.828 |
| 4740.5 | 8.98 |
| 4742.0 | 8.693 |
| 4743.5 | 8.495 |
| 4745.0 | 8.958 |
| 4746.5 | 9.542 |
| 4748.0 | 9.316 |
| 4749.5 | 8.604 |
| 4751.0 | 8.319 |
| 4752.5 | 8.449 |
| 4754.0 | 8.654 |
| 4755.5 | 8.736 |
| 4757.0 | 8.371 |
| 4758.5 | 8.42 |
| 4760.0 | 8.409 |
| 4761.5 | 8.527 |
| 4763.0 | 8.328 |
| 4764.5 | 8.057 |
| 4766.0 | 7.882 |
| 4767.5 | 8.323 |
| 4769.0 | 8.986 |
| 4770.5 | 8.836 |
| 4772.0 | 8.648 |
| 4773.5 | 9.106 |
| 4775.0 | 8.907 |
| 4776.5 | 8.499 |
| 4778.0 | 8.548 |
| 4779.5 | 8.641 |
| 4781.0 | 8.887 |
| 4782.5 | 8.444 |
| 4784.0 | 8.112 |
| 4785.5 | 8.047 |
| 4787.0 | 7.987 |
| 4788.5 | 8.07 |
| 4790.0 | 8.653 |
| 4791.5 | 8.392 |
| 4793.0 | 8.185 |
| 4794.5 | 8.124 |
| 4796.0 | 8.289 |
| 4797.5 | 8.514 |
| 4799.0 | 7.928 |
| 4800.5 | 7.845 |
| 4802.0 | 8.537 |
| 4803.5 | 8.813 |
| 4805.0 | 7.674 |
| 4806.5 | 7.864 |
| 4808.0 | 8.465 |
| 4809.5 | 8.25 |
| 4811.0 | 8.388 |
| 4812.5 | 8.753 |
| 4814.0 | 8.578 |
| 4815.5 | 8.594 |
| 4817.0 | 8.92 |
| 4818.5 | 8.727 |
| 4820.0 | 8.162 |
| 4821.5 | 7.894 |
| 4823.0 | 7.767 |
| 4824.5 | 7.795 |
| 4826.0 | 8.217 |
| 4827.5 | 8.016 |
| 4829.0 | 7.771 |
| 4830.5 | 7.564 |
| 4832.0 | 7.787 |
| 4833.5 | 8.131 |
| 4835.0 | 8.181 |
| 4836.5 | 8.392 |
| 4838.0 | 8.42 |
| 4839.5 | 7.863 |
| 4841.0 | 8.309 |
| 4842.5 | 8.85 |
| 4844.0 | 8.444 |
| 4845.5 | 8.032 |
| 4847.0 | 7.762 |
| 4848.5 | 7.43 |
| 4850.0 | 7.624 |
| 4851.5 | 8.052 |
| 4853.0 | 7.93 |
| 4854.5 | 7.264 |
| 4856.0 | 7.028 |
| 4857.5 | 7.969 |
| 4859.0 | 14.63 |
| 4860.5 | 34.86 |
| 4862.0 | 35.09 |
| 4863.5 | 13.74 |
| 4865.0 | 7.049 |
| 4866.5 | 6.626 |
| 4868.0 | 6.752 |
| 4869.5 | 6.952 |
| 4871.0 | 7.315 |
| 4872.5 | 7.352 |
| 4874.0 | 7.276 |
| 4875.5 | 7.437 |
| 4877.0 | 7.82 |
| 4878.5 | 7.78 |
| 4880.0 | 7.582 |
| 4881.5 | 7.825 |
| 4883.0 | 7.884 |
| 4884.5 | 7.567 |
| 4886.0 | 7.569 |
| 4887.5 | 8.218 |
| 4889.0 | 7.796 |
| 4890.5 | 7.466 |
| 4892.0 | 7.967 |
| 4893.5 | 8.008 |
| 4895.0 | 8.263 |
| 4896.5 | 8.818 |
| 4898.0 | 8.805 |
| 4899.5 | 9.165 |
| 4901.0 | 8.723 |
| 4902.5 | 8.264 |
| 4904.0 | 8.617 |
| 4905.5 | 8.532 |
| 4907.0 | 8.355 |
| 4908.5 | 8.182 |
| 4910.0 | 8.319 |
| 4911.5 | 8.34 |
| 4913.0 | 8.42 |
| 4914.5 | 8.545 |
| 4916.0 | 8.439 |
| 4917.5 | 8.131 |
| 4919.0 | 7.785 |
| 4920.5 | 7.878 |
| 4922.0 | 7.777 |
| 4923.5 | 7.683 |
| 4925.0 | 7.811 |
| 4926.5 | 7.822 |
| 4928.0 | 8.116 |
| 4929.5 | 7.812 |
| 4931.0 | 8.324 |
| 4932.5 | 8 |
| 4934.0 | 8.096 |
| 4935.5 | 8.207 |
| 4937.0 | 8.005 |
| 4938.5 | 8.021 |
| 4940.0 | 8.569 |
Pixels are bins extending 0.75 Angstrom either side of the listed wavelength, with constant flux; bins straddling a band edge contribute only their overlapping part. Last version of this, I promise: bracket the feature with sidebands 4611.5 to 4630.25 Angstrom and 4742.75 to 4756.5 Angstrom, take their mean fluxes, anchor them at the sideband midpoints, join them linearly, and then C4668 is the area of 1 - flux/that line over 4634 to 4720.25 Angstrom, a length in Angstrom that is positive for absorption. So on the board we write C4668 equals 0.94 Angstrom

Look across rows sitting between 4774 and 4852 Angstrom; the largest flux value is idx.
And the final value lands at 8.92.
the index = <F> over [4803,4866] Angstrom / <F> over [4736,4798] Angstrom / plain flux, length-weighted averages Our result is 1.1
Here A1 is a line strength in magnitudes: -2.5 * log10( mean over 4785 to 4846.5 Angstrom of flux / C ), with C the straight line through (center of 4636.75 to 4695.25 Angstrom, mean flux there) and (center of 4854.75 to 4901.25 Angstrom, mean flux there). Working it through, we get 0.17 mag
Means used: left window 8.81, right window 9.9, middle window 8.22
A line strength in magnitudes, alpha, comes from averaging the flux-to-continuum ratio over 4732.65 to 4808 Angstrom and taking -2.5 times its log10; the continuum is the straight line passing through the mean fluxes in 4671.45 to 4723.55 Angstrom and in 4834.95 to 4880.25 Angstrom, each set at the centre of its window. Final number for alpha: 0.092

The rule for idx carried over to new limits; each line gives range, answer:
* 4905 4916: 8.545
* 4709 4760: 9.542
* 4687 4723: 9.119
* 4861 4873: 35.09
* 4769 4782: 9.106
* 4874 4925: 9.165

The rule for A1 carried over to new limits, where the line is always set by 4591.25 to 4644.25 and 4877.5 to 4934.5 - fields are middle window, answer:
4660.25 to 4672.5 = 0.016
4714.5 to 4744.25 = -0.028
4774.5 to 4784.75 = -0.016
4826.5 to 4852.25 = 0.034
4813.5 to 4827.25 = 0.008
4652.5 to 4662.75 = -0.020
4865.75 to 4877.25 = 0.148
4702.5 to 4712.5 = 0.016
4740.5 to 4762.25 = -0.022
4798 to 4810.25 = 0.027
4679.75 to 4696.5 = -0.006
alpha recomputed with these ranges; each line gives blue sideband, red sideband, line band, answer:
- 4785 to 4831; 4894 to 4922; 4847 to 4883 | -0.23 mag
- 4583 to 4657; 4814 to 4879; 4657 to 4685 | 0.04 mag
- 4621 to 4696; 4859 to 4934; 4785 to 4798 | 0.10 mag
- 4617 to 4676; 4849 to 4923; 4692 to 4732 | 0.03 mag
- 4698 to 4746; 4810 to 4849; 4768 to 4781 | -0.04 mag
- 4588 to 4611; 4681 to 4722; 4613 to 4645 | -0.02 mag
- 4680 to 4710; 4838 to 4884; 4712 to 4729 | 0.01 mag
